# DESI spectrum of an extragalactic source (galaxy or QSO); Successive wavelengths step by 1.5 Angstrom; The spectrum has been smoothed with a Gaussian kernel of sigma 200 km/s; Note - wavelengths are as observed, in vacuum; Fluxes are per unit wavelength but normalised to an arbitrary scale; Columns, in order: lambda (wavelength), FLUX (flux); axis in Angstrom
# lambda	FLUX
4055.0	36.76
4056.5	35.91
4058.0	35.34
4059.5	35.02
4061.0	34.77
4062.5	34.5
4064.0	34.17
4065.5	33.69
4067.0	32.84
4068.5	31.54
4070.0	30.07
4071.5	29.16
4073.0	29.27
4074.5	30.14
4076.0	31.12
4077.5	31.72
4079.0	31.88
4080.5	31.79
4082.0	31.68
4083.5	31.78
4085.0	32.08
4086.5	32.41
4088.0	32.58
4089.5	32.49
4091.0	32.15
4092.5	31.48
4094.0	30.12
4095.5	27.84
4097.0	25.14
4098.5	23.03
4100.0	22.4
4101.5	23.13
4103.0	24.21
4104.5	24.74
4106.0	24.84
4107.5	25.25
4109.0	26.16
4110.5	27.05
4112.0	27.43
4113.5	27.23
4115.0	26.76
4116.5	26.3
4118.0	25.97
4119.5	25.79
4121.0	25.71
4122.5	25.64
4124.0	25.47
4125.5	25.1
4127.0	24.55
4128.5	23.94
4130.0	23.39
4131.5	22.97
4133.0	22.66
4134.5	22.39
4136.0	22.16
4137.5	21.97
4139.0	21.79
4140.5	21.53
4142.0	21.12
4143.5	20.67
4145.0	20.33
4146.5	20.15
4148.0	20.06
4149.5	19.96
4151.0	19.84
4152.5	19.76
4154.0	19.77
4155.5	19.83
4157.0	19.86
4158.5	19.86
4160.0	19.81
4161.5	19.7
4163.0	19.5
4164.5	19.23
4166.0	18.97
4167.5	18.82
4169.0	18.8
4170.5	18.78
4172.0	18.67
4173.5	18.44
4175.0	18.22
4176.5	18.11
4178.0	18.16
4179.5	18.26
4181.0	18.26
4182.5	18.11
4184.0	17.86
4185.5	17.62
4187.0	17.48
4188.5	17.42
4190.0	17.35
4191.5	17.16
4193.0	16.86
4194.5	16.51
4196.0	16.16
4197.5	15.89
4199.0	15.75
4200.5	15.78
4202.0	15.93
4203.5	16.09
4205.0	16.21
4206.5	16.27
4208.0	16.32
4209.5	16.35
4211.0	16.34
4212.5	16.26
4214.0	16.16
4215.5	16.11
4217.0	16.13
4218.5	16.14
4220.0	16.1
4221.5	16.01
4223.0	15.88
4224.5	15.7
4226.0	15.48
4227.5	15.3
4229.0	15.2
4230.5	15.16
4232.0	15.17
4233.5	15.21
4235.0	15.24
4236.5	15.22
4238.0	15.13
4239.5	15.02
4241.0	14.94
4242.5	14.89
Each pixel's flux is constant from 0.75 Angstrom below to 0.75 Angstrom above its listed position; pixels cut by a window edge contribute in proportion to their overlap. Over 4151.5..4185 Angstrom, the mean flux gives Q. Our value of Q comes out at 18.9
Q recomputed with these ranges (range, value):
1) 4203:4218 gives 16.2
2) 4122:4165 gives 21.5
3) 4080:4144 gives 26.1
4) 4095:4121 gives 25.5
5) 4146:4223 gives 17.8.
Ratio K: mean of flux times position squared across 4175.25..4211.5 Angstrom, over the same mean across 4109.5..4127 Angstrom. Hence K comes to 0.7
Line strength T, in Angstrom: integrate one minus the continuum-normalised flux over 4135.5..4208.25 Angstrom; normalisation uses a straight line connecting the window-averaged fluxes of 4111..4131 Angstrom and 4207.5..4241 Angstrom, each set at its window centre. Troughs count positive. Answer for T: 7.4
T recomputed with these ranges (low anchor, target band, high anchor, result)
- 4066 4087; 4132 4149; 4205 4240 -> 2.2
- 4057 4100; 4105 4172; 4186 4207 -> 4.0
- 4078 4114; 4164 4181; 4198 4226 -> 1.4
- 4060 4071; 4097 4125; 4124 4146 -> 0.7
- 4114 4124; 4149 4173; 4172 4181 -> 1.1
